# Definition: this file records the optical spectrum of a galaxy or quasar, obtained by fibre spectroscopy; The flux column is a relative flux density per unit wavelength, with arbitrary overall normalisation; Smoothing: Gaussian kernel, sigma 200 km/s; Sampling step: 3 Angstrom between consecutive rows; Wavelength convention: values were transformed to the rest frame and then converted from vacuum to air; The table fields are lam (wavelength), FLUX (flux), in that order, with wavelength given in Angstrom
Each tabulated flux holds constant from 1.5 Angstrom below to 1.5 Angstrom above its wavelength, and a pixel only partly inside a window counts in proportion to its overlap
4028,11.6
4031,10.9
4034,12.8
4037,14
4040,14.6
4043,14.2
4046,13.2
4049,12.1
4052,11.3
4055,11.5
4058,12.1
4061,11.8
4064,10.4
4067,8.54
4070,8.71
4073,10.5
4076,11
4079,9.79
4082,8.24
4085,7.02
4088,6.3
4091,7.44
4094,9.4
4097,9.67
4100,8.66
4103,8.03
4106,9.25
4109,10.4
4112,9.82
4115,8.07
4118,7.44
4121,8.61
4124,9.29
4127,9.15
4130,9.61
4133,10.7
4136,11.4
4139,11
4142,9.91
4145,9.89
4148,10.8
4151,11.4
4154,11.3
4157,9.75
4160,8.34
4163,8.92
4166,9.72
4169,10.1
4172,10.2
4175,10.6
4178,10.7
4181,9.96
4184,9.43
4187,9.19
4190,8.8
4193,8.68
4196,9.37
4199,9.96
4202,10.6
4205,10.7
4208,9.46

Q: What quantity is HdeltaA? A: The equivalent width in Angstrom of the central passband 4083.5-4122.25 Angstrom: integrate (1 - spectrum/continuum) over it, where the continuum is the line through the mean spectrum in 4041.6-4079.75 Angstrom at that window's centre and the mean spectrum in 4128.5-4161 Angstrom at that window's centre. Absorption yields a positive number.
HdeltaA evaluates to 8.3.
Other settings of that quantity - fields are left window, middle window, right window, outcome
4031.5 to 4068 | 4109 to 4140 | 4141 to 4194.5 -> 3.4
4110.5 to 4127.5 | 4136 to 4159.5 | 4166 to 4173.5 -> -2.7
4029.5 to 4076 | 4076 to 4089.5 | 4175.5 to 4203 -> 3.7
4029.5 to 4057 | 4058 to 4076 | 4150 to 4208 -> 2.9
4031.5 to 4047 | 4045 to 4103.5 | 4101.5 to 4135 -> 9.5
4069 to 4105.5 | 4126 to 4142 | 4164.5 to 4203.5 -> -1.9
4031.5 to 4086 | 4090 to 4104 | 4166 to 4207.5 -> 2.7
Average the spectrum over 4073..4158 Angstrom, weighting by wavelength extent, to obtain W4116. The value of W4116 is 9.42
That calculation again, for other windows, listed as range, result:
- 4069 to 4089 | 8.86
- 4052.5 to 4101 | 9.49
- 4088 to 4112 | 8.86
